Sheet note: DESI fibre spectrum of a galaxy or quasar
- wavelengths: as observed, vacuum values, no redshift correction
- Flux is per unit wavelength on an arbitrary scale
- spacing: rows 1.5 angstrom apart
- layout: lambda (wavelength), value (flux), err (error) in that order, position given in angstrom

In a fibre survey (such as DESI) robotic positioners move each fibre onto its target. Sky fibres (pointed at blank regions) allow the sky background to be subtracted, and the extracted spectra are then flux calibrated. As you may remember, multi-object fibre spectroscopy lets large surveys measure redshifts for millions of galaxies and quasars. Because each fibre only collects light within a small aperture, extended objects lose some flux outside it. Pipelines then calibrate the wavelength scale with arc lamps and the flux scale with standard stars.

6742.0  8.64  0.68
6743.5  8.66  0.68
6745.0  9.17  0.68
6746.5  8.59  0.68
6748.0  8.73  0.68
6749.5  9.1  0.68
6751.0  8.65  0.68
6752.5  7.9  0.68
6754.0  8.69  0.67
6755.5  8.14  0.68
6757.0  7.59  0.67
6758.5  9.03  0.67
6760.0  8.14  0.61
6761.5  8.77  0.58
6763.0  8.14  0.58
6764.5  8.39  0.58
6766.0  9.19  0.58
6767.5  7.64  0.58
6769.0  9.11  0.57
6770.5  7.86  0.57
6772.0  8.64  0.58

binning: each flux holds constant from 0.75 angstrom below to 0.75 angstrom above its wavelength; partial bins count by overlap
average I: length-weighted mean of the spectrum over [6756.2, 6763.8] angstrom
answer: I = 8.33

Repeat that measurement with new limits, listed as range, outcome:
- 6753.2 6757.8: 8.15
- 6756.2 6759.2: 8.3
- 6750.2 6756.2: 8.35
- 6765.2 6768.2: 8.43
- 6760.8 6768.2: 8.43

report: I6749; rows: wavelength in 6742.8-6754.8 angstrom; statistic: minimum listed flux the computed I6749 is 7.9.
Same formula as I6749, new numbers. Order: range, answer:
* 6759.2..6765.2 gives 8.14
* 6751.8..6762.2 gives 7.59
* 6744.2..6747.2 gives 8.59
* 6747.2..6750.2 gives 8.73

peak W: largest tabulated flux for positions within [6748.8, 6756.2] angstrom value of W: 9.1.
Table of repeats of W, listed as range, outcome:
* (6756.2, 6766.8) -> 9.19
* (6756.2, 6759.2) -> 9.03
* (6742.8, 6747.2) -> 9.17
